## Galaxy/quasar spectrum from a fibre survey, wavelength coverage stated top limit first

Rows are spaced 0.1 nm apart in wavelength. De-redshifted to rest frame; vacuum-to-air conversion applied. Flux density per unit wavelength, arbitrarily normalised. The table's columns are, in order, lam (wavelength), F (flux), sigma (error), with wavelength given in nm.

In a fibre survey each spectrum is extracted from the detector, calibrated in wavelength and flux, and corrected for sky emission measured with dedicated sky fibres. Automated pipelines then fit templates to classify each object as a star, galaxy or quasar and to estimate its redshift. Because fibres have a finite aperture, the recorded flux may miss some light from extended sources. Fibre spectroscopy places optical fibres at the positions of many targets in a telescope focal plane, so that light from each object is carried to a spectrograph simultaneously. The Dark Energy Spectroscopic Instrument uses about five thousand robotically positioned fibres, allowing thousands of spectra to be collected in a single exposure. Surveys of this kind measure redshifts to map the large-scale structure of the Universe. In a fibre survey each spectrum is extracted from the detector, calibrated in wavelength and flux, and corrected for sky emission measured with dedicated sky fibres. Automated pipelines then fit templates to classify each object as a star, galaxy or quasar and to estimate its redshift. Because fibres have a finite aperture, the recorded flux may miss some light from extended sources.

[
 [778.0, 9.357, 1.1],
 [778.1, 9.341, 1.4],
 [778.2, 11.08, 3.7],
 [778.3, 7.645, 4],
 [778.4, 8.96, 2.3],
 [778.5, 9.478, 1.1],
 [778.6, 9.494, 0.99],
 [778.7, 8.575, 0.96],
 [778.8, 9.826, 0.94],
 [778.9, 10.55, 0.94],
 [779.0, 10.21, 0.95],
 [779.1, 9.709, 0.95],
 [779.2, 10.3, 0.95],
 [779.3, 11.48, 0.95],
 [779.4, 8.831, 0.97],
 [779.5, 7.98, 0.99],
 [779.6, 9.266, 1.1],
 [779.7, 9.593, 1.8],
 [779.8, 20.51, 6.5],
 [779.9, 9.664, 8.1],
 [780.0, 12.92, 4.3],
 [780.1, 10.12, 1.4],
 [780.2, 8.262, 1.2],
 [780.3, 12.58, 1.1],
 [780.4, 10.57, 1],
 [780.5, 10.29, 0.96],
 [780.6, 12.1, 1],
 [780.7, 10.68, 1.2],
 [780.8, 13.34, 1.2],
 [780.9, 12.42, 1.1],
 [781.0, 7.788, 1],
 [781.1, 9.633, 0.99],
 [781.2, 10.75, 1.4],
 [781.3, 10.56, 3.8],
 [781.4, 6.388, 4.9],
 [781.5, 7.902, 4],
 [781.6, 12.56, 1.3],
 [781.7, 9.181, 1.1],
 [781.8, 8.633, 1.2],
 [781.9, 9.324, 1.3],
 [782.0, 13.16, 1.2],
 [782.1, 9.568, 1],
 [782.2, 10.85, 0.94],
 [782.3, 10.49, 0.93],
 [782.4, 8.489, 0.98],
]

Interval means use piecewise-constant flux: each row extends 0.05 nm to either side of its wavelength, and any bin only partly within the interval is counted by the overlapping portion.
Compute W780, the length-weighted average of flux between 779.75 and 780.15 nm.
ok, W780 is 13.3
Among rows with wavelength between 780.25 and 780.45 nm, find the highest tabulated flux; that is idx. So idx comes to 12.58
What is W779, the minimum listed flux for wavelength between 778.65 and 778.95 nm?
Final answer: 8.575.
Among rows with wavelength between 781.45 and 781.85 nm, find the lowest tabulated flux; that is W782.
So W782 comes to 7.902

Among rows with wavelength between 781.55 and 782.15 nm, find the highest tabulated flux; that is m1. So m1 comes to 13.16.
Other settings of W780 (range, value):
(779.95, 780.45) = 10.9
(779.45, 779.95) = 11.4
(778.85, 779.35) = 10.4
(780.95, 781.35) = 9.68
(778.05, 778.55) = 9.3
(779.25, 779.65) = 9.39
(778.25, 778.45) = 8.3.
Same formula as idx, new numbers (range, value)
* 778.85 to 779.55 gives 11.48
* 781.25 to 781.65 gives 12.56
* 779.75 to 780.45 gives 20.51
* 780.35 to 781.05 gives 13.34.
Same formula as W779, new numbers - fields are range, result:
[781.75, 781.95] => 8.633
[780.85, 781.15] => 7.788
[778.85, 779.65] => 7.98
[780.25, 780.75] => 10.29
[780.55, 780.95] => 10.68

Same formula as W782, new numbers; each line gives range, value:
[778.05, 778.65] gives 7.645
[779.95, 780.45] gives 8.262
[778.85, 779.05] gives 10.21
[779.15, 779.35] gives 10.3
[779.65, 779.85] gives 9.593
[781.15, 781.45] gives 6.388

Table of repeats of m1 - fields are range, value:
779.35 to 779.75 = 9.593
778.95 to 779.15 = 10.21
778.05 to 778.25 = 11.08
